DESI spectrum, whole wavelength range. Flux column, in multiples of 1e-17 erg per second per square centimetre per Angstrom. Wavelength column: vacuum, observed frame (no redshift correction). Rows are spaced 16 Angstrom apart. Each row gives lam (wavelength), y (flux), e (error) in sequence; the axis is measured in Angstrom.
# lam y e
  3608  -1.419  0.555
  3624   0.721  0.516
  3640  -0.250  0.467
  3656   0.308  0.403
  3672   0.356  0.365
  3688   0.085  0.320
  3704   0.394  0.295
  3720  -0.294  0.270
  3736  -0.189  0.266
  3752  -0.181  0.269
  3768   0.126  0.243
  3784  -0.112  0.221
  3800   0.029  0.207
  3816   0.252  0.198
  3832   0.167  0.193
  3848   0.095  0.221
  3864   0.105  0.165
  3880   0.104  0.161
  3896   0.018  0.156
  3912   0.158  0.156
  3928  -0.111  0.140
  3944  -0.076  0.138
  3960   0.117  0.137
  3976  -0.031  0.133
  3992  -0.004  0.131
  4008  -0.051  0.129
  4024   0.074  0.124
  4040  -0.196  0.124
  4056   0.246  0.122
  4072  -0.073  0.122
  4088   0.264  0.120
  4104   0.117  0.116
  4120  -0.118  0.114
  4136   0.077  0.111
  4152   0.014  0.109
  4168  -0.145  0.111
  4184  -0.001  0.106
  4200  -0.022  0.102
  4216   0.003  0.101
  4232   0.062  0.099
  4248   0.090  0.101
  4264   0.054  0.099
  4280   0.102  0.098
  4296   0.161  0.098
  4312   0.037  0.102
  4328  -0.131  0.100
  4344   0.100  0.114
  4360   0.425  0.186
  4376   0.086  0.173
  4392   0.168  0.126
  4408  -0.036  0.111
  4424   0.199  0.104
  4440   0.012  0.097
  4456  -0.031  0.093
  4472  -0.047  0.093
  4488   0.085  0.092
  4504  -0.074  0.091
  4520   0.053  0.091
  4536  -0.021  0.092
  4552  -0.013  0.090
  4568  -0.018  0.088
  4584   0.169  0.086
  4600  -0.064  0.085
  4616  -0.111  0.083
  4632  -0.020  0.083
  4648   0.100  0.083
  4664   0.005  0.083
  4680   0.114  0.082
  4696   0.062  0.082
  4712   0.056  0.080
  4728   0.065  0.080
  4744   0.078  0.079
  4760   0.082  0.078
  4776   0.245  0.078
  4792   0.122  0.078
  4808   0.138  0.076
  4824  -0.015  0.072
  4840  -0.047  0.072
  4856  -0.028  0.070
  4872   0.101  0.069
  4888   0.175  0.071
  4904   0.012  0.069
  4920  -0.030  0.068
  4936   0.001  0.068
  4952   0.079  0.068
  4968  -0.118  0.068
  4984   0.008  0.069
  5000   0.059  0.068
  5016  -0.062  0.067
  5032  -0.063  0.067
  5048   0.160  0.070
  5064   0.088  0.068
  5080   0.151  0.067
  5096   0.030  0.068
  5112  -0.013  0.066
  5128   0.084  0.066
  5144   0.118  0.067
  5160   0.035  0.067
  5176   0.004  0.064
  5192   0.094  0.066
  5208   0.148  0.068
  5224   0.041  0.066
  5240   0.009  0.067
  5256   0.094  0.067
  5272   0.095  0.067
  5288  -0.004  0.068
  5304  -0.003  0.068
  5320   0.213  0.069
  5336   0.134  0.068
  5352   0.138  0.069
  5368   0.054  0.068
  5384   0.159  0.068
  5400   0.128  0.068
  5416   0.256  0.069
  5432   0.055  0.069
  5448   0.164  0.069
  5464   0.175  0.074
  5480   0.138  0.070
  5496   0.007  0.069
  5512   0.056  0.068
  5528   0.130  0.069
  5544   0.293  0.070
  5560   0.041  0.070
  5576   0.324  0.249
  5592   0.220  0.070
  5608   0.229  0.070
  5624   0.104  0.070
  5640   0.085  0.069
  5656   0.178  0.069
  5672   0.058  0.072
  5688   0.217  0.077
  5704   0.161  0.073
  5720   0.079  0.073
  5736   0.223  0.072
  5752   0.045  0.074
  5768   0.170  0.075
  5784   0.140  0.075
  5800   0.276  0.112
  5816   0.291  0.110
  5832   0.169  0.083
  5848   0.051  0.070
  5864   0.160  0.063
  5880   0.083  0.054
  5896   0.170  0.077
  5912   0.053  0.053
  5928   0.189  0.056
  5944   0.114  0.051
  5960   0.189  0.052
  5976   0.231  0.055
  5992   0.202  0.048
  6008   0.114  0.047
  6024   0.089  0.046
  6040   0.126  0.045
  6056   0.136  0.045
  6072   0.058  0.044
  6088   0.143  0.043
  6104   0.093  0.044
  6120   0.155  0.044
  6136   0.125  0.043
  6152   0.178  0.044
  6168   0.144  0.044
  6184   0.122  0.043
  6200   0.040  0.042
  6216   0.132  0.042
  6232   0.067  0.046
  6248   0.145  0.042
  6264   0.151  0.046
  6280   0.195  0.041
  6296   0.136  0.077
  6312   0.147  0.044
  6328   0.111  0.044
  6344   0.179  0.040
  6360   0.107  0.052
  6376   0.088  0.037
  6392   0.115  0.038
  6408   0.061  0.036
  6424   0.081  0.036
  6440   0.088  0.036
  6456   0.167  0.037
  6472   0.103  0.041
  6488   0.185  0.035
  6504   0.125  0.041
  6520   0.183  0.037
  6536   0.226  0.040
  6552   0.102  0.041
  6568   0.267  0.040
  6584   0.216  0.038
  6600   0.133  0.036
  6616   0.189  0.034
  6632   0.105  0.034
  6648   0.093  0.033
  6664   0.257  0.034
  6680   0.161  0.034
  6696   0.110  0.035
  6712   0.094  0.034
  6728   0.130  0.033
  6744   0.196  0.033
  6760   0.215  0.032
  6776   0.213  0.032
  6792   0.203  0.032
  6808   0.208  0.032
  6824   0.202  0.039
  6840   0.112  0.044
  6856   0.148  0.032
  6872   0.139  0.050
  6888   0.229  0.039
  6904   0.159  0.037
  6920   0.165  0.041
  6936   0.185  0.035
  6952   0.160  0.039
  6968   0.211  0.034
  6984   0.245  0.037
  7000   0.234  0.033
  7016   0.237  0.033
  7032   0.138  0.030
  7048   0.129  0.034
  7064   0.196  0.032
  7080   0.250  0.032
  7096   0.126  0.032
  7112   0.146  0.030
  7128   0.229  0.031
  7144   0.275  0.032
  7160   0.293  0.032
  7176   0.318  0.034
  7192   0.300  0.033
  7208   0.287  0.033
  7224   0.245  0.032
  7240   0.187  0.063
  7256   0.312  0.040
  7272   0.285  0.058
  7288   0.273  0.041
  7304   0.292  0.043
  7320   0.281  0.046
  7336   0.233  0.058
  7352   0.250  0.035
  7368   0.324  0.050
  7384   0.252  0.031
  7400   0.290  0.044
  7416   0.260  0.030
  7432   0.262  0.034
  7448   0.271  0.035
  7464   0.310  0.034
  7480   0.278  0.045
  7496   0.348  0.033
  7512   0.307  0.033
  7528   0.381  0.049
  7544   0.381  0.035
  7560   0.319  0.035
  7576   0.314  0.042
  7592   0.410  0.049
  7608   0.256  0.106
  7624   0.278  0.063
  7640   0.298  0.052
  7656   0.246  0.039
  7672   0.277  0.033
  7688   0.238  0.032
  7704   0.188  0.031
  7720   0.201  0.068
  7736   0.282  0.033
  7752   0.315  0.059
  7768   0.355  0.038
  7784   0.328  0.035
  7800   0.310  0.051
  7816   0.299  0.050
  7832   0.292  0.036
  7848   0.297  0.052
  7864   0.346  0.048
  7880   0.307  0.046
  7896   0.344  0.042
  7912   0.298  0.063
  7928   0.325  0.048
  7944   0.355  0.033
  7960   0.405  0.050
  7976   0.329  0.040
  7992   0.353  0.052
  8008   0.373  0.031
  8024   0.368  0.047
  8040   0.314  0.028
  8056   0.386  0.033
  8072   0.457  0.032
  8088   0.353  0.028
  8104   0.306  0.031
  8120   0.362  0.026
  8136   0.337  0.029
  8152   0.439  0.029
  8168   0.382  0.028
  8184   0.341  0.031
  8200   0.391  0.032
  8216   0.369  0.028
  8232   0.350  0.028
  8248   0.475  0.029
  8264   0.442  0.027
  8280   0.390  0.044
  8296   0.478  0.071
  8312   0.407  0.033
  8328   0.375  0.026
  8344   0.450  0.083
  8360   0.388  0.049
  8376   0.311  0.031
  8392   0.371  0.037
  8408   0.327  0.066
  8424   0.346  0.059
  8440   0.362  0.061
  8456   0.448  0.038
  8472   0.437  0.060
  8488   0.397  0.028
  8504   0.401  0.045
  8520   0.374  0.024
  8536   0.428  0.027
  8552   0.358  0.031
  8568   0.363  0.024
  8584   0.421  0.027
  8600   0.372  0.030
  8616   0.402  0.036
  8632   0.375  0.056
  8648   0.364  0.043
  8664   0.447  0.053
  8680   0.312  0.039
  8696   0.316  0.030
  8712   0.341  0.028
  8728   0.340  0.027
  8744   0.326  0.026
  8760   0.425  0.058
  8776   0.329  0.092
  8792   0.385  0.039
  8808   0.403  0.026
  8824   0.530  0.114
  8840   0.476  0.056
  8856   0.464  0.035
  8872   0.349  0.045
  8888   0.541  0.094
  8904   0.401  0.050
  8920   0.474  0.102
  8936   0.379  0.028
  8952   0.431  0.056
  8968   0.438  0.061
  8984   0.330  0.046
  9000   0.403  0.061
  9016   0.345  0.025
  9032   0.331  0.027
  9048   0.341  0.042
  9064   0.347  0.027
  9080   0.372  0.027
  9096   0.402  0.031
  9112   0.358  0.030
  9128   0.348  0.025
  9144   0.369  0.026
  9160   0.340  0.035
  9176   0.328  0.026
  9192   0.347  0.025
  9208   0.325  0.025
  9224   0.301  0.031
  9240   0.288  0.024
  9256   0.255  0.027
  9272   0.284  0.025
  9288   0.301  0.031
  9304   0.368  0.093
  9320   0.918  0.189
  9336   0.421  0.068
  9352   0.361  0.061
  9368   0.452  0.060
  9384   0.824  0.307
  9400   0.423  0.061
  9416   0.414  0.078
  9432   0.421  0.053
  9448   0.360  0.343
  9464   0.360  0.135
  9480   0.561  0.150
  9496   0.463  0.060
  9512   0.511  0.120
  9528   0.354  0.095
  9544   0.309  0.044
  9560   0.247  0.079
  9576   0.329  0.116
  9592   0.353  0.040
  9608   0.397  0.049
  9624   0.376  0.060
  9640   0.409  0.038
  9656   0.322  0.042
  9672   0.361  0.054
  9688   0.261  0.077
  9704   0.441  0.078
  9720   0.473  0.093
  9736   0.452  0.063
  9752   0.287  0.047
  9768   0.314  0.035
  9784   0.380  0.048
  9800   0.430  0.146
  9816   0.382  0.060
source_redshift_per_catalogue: 0.789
